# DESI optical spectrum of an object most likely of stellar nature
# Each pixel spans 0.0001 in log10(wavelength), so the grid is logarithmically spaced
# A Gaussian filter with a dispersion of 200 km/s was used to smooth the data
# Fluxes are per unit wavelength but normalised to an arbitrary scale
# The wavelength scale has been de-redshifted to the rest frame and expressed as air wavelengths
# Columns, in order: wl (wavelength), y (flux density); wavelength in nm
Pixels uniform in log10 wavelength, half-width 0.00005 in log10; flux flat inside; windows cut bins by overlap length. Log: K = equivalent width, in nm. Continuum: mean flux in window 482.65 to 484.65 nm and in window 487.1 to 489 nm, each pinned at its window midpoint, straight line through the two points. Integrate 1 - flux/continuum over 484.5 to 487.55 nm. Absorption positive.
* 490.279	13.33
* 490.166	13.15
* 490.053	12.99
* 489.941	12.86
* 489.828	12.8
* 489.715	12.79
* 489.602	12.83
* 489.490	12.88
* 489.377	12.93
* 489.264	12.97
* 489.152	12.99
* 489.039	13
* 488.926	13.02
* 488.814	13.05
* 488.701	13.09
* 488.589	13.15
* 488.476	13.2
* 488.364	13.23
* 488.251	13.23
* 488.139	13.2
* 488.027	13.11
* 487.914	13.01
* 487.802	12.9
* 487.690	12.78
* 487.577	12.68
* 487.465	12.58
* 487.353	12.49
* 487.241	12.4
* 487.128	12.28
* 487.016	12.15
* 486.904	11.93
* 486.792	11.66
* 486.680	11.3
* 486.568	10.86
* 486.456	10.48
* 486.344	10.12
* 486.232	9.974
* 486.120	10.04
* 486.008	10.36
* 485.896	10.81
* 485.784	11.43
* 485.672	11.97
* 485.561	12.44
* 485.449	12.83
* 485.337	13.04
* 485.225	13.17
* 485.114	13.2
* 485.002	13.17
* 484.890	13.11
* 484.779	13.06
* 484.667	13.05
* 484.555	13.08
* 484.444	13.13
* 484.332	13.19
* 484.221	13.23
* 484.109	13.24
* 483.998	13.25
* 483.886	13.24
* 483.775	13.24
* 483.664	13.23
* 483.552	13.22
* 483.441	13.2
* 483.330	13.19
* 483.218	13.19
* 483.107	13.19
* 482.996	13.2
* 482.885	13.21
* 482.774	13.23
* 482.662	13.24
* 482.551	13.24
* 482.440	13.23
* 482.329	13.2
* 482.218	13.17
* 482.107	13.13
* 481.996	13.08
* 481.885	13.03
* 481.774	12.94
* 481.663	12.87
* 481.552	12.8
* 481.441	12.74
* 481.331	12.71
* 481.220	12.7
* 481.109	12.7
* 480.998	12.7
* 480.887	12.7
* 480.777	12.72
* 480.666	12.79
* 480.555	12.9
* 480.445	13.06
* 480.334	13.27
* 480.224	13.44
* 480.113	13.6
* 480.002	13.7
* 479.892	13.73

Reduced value 0.25 nm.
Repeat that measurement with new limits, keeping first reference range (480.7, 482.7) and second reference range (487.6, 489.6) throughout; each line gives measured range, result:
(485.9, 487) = 0.19 nm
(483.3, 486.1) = 0.05 nm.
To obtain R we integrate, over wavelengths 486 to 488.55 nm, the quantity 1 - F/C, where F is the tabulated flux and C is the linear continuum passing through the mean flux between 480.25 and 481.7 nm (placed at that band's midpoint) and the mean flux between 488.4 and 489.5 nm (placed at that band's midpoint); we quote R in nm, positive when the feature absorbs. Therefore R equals 0.188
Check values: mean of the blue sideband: 12.8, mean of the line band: 12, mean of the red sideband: 13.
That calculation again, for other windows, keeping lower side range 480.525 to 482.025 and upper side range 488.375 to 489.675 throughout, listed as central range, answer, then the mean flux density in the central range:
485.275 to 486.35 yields 0.13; 11.4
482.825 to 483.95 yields -0.03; 13.2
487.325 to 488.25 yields 0.01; 12.9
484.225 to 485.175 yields -0.02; 13.1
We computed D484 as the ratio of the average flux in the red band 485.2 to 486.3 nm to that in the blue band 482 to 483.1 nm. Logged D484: 0.87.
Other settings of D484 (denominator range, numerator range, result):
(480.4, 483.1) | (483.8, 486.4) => 0.95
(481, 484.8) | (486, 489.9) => 0.94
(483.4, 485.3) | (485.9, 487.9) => 0.88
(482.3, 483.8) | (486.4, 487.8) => 0.91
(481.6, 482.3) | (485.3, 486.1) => 0.90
